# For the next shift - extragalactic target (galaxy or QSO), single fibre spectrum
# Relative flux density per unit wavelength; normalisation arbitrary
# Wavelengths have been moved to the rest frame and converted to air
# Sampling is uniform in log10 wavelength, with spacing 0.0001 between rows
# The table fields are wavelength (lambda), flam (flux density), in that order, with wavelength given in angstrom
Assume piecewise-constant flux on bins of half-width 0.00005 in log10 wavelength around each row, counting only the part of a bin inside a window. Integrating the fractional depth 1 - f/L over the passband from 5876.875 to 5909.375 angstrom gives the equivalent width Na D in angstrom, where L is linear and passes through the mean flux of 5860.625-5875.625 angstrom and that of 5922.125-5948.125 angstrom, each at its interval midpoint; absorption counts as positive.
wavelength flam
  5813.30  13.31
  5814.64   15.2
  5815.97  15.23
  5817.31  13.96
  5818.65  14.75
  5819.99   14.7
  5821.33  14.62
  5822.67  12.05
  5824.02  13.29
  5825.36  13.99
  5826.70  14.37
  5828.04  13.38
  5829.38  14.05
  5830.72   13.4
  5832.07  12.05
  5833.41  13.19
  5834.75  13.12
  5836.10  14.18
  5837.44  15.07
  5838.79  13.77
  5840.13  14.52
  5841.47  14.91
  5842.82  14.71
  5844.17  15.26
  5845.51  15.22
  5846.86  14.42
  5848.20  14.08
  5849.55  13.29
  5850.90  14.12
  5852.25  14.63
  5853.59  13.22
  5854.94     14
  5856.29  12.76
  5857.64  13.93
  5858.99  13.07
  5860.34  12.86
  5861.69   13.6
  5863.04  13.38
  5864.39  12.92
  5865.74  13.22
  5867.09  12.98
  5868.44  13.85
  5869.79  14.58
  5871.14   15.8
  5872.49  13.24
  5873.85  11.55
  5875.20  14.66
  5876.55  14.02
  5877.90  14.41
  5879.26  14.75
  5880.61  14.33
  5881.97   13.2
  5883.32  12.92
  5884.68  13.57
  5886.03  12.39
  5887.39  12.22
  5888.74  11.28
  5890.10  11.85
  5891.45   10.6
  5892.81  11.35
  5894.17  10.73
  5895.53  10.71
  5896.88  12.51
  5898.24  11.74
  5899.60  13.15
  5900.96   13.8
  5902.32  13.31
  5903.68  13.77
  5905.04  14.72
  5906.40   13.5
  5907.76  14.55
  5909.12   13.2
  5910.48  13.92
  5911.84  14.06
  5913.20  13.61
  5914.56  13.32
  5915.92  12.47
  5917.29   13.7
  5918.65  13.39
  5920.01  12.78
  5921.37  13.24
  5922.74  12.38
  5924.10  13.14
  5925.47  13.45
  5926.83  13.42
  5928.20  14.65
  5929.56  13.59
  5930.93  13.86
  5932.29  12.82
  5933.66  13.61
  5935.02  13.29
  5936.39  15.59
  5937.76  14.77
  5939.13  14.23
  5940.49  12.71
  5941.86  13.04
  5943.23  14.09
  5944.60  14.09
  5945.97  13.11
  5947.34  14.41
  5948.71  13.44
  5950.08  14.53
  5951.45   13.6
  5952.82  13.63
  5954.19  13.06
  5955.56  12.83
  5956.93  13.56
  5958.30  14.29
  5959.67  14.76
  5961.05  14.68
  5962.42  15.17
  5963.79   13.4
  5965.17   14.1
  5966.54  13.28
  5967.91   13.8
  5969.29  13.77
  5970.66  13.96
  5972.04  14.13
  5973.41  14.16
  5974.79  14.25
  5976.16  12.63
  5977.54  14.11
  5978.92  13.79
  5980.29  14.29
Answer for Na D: 1.8 angstrom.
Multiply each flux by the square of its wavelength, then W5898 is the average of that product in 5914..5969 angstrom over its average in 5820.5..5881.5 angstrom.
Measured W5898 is 1.02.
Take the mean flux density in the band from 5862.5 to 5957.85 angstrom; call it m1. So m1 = 13.3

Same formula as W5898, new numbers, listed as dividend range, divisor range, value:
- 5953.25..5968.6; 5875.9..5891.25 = 1.09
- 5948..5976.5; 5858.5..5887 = 1.05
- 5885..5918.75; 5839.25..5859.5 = 0.92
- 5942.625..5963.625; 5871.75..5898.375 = 1.13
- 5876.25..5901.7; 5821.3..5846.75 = 0.92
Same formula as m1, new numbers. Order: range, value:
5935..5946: 14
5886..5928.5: 12.9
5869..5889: 13.6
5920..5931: 13.4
